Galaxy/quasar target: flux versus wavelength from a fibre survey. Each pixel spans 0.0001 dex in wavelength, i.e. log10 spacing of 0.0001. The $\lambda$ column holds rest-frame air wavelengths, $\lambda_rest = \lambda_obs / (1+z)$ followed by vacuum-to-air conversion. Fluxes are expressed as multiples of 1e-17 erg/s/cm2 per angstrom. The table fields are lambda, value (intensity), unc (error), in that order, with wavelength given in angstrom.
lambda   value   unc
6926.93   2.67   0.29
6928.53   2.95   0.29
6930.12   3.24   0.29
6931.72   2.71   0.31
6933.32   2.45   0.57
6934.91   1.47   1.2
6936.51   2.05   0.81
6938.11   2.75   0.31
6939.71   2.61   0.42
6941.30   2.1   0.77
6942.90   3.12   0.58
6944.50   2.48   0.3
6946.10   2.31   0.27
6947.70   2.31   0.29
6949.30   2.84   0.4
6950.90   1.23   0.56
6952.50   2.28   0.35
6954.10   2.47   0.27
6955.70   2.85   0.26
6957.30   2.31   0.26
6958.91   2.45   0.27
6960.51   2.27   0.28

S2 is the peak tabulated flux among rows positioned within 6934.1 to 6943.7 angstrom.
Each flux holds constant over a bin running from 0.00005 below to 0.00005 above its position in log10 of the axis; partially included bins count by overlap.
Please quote 3.12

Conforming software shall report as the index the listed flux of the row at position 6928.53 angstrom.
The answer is 2.95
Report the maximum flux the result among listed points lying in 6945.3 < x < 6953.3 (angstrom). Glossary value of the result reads 2.84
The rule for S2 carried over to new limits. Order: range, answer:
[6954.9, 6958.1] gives 2.85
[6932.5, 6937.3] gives 2.45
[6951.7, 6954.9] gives 2.47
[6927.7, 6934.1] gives 3.24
